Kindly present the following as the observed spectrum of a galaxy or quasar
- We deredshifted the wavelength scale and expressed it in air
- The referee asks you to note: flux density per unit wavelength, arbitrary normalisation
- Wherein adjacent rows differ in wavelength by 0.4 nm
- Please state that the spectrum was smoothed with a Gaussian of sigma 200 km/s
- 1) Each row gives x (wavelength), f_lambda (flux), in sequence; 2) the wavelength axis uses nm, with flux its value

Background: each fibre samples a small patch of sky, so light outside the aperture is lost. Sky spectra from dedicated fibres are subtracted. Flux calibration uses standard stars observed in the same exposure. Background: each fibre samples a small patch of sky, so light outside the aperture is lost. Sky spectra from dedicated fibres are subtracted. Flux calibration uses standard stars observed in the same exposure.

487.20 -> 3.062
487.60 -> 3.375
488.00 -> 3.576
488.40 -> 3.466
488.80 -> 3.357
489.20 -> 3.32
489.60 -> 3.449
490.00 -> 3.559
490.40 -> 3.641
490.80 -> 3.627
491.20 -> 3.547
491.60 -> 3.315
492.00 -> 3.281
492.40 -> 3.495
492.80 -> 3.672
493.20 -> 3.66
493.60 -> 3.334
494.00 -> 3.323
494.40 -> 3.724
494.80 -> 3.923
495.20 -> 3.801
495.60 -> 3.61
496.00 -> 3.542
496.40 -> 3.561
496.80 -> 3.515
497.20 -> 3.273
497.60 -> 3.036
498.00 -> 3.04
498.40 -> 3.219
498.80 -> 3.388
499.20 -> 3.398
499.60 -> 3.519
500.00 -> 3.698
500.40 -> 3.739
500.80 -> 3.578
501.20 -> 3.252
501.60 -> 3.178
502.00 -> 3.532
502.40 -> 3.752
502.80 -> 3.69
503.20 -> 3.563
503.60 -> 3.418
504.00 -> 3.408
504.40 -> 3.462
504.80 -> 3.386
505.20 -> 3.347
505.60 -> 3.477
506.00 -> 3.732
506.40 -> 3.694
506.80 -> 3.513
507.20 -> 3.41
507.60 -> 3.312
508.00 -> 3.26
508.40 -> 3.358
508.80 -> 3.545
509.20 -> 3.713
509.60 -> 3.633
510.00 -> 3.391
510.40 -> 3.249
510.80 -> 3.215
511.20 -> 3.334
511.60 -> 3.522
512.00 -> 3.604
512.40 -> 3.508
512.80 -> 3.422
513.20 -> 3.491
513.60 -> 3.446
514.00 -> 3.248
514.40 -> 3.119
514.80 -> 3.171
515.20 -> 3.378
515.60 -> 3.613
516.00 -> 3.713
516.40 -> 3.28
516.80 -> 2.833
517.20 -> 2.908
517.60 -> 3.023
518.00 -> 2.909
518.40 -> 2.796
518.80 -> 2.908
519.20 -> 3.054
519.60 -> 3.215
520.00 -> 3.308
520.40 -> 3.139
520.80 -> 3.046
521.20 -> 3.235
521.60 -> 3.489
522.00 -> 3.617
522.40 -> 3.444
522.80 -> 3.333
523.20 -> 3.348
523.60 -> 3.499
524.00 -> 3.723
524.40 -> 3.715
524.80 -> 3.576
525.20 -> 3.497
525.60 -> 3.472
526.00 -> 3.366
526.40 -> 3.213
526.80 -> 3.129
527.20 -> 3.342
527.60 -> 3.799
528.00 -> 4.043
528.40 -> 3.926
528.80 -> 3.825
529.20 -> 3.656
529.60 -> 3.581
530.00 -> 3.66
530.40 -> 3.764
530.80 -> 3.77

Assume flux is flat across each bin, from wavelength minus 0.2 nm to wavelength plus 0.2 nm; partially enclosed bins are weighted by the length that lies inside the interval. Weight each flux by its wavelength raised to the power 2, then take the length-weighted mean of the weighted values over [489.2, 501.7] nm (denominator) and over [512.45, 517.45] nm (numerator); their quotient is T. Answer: 1.03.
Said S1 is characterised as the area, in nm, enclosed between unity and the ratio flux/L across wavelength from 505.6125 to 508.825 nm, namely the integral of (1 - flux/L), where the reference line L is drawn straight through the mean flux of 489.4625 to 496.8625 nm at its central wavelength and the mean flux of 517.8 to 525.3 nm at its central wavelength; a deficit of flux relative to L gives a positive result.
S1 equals -0.04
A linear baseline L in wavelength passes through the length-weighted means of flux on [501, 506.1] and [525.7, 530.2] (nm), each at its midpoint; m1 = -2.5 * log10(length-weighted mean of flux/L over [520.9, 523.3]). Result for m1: 0.05 mag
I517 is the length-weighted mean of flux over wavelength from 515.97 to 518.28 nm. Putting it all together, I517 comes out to 3.06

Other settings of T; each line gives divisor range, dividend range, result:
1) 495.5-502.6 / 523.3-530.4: 1.17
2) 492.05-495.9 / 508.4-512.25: 1.03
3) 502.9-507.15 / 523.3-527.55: 1.07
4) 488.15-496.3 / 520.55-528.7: 1.12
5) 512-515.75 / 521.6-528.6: 1.09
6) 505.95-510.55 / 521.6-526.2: 1.07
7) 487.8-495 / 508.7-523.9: 1.04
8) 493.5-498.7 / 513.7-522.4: 1.01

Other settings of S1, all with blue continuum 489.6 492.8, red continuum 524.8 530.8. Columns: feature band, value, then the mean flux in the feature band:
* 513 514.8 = 0.127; 3.31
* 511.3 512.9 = 0.022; 3.51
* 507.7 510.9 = 0.113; 3.42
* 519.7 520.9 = 0.134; 3.18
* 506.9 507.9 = 0.050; 3.37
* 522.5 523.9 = 0.064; 3.42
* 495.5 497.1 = -0.009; 3.54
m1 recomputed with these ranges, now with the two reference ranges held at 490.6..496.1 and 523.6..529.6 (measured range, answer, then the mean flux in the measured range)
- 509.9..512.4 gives 0.06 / 3.4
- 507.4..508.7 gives 0.08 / 3.33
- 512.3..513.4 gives 0.03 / 3.47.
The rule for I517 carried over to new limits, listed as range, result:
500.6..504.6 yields 3.48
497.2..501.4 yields 3.38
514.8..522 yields 3.18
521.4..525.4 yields 3.52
